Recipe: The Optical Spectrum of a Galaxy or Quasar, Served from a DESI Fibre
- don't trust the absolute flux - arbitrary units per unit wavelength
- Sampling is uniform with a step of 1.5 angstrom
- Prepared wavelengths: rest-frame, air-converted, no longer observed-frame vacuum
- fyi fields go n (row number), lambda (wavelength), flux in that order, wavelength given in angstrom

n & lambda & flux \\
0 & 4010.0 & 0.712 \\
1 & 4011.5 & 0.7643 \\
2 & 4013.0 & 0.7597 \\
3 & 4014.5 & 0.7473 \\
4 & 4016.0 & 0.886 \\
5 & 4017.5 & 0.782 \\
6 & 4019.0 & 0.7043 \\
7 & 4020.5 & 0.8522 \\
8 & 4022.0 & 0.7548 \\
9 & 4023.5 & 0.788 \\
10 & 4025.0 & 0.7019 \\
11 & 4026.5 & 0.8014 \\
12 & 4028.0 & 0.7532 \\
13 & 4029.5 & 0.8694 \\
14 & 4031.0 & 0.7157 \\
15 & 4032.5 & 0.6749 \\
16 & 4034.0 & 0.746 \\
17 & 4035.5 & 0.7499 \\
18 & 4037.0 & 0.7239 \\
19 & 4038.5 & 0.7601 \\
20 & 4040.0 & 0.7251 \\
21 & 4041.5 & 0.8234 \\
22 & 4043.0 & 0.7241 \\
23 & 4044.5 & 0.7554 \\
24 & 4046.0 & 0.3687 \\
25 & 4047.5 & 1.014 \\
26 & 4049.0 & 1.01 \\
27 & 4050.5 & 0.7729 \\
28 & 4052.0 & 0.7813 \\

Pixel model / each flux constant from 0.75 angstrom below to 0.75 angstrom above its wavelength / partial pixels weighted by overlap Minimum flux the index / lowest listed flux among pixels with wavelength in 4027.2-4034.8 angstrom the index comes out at 0.6749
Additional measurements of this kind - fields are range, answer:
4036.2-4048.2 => 0.3687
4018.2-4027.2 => 0.7019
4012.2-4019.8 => 0.7043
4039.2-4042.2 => 0.7251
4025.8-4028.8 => 0.7532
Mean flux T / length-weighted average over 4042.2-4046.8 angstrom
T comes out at 0.623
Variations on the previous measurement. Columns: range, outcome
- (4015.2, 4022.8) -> 0.795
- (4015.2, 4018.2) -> 0.833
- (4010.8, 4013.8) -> 0.762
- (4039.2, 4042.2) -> 0.773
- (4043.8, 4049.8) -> 0.787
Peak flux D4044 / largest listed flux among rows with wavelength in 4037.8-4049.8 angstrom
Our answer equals 1.014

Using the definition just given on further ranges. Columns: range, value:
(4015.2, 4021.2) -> 0.886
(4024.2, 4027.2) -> 0.8014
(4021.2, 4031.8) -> 0.8694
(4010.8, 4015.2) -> 0.7643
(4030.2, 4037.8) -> 0.7499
